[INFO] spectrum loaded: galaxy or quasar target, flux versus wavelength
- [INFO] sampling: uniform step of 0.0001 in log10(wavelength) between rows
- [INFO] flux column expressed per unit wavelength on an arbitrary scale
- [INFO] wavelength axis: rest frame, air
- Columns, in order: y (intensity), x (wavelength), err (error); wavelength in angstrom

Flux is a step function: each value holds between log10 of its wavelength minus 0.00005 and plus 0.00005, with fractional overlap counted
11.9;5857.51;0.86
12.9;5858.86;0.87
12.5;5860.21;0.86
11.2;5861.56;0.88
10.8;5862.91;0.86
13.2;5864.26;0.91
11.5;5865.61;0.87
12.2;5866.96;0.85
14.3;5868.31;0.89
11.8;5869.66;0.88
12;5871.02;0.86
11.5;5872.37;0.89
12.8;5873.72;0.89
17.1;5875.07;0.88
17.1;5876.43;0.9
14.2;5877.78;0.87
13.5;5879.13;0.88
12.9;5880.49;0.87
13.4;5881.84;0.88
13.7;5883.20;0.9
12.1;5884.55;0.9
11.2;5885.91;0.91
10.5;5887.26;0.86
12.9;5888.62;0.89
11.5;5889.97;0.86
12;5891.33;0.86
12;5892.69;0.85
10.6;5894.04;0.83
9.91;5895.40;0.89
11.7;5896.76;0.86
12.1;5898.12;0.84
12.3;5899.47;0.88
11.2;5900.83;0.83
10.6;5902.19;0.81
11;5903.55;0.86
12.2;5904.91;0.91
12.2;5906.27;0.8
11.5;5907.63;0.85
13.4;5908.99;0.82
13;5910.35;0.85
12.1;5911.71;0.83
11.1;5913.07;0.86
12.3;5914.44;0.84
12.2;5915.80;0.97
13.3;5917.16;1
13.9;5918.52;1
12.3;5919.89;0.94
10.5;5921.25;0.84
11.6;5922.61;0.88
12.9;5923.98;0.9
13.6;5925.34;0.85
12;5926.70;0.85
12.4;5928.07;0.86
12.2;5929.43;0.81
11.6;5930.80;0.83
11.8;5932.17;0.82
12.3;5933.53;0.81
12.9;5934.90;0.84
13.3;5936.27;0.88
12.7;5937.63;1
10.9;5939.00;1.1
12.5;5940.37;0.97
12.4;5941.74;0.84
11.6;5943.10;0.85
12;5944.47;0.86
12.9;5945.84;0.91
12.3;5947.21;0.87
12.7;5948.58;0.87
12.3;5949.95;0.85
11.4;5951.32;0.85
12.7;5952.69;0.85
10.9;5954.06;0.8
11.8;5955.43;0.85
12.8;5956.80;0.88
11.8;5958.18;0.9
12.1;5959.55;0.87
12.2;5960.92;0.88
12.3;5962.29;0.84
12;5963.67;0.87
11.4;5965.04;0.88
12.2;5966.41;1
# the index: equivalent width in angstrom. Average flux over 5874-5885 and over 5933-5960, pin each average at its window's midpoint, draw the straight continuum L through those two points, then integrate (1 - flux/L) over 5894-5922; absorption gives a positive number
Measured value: 3.1 angstrom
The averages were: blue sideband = 14.2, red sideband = 12.2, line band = 11.9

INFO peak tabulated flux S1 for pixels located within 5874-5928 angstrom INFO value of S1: 17.1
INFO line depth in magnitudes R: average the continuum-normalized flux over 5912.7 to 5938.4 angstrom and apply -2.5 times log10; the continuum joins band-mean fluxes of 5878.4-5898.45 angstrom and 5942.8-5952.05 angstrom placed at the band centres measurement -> -0.02 mag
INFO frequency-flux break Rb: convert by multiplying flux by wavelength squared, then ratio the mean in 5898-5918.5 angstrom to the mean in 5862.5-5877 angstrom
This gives 0.93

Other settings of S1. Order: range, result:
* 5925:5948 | 13.6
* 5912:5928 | 13.9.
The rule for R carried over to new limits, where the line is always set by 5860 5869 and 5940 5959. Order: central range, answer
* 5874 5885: -0.17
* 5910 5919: -0.03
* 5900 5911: 0.03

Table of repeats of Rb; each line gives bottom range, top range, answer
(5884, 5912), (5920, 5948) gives 1.06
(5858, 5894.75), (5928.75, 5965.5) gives 0.98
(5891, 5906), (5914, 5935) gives 1.09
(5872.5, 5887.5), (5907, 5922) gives 0.92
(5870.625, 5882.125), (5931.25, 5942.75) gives 0.90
